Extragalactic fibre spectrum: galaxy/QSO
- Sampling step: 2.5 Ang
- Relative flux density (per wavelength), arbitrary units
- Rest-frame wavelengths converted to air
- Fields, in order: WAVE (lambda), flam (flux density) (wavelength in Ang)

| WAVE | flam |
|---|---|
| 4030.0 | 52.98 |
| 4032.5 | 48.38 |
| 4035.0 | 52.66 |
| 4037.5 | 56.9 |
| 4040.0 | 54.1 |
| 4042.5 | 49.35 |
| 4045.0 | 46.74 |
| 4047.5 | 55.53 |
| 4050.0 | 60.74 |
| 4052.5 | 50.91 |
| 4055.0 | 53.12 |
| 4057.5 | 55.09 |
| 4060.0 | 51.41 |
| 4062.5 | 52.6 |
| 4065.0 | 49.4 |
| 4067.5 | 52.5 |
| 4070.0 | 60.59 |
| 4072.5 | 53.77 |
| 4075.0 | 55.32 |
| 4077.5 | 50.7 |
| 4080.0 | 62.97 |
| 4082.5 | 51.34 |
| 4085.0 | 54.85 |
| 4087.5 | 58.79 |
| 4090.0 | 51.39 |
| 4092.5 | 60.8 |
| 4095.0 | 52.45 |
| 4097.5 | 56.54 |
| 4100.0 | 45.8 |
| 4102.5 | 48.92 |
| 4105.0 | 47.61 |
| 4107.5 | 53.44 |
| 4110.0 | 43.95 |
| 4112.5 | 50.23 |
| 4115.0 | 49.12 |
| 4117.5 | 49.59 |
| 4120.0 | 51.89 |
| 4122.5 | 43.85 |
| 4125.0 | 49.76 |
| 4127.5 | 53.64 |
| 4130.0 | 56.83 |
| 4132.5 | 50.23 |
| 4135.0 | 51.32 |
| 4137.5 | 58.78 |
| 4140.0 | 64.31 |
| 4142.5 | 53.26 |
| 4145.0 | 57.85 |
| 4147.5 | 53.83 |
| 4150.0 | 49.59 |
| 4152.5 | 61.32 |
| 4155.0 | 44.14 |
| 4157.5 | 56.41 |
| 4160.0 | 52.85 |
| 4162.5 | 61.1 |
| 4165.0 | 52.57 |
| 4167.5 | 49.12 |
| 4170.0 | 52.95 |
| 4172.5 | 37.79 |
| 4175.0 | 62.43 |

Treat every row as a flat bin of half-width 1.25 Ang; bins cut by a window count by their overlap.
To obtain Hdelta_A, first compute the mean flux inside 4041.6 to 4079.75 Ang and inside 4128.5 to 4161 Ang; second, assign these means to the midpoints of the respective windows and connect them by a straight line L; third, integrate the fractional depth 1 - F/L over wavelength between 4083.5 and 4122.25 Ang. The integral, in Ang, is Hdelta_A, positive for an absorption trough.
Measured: 1.85 Ang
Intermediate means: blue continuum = 53.5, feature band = 51.5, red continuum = 54.7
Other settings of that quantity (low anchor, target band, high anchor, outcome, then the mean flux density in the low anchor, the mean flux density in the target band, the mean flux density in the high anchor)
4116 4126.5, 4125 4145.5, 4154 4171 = -2.1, 48.9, 55.3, 52.9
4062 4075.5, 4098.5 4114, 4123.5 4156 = 1.6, 54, 48.5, 54.2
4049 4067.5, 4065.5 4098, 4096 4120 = -2.5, 53.2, 55.4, 49.6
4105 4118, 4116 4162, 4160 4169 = -1.6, 49.1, 53.4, 54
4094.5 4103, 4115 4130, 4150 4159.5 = 0.5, 51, 50.3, 53.3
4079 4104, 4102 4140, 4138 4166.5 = 2.5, 54.2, 51.1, 55.2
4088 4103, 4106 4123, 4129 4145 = 1.7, 53.1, 49.1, 55.9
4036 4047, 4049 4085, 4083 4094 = -0.1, 52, 54.3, 56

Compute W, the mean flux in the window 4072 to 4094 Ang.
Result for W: 55.6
